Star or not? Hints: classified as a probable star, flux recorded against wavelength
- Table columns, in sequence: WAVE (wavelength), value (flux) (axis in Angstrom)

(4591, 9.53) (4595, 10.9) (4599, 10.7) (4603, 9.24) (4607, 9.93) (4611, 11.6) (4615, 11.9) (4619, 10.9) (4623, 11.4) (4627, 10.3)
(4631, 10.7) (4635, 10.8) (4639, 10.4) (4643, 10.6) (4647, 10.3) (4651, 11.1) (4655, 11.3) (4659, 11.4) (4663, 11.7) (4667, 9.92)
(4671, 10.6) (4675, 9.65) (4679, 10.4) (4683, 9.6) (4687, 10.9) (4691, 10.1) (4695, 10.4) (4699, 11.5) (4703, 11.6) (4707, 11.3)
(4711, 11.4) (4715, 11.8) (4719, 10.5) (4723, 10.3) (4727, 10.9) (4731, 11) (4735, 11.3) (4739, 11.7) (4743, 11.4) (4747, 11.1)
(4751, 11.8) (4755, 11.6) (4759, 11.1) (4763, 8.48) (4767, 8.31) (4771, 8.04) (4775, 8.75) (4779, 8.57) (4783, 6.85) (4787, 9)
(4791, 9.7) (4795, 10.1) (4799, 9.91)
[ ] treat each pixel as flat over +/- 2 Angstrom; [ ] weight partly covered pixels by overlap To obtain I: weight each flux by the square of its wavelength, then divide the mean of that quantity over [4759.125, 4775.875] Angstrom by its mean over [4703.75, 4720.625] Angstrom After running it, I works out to 0.79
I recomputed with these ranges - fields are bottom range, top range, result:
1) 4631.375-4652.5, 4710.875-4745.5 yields 1.09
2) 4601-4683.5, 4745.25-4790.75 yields 0.93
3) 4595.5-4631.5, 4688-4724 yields 1.07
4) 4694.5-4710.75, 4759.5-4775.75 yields 0.78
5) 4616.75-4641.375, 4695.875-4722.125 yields 1.08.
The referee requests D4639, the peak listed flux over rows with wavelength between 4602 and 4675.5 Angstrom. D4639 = 11.9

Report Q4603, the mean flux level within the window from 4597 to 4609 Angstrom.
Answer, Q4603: 9.96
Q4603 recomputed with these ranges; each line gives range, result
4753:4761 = 11.3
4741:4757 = 11.5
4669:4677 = 10.1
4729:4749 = 11.3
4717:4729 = 10.6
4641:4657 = 10.8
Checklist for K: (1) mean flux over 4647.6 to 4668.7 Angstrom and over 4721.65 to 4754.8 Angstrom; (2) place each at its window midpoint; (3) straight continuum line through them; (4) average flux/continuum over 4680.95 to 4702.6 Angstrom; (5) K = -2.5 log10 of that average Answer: 0.05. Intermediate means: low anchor 11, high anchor 11.2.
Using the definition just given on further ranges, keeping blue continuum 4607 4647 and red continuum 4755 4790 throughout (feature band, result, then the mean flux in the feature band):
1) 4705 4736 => -0.16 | 11.1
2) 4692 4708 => -0.13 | 11.1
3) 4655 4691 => -0.03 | 10.5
